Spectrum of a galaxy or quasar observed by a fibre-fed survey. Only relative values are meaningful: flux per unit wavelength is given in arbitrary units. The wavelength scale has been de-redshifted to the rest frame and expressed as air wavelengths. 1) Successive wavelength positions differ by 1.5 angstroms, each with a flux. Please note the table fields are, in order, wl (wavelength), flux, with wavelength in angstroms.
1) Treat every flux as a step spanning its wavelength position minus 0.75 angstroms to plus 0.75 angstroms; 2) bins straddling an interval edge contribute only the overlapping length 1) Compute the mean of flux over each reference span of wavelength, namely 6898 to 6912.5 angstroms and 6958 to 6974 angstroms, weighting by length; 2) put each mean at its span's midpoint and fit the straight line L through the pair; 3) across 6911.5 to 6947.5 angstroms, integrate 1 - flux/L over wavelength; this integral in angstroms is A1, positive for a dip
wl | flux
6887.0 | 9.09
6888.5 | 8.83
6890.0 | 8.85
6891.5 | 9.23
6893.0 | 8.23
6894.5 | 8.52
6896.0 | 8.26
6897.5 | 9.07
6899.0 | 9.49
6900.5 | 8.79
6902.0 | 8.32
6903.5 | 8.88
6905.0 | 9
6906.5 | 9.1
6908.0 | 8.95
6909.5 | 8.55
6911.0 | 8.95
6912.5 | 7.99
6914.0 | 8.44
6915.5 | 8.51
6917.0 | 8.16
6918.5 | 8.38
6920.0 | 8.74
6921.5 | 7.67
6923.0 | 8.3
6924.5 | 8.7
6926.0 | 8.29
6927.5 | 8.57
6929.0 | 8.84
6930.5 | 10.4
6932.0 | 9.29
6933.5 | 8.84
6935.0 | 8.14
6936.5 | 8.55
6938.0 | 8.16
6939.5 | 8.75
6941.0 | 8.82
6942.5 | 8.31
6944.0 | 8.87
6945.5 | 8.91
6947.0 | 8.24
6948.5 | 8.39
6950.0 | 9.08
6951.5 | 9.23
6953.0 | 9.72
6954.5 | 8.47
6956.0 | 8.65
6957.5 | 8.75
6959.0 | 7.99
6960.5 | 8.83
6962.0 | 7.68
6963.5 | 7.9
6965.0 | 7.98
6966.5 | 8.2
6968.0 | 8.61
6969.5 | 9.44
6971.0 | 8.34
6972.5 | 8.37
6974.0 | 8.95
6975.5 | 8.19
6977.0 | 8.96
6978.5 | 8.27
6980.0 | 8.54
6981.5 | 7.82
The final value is 0.3 angstroms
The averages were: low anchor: 8.85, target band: 8.58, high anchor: 8.37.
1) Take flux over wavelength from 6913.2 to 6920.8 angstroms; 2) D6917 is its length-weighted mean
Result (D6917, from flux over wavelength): 8.44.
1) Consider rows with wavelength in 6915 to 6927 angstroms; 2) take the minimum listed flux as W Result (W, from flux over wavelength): 7.67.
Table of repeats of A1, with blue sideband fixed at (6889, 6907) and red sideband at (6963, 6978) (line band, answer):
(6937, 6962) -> -0.22 angstroms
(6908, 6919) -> 0.35 angstroms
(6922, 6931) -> -0.09 angstroms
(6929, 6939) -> -0.27 angstroms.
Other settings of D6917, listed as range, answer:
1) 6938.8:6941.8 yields 8.78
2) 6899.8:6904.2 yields 8.66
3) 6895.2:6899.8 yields 8.93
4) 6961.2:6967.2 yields 7.95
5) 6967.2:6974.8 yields 8.73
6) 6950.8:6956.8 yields 9.01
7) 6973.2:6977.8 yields 8.69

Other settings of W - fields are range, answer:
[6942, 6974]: 7.68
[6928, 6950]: 8.14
